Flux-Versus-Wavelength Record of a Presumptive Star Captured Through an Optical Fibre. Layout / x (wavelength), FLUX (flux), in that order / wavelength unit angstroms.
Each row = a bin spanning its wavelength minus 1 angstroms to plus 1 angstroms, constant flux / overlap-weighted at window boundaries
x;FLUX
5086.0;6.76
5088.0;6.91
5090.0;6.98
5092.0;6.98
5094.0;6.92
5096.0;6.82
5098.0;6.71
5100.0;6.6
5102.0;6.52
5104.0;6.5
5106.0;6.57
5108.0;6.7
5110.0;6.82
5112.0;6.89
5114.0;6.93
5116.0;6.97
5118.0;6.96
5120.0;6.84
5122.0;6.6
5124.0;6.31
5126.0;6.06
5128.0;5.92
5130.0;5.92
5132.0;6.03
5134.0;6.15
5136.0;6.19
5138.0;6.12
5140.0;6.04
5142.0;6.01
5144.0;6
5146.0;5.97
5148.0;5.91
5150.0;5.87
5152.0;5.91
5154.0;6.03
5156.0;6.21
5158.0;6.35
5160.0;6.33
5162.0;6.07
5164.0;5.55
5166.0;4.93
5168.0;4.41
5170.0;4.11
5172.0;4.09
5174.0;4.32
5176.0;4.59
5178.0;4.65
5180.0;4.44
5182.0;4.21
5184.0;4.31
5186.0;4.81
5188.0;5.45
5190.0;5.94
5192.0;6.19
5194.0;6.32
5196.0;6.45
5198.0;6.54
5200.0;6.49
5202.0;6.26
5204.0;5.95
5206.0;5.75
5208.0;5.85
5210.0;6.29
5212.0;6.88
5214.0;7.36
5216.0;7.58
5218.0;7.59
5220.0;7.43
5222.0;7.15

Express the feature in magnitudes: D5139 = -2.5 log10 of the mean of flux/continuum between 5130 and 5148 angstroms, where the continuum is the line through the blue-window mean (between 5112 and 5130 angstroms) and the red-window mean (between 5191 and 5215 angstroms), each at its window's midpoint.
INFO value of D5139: 0.08 mag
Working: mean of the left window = 6.55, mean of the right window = 6.36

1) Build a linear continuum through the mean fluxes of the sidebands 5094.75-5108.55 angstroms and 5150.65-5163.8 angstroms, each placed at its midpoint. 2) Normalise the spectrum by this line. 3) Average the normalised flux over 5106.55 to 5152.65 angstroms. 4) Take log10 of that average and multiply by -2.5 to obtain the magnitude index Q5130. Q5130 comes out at 0.010 mag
